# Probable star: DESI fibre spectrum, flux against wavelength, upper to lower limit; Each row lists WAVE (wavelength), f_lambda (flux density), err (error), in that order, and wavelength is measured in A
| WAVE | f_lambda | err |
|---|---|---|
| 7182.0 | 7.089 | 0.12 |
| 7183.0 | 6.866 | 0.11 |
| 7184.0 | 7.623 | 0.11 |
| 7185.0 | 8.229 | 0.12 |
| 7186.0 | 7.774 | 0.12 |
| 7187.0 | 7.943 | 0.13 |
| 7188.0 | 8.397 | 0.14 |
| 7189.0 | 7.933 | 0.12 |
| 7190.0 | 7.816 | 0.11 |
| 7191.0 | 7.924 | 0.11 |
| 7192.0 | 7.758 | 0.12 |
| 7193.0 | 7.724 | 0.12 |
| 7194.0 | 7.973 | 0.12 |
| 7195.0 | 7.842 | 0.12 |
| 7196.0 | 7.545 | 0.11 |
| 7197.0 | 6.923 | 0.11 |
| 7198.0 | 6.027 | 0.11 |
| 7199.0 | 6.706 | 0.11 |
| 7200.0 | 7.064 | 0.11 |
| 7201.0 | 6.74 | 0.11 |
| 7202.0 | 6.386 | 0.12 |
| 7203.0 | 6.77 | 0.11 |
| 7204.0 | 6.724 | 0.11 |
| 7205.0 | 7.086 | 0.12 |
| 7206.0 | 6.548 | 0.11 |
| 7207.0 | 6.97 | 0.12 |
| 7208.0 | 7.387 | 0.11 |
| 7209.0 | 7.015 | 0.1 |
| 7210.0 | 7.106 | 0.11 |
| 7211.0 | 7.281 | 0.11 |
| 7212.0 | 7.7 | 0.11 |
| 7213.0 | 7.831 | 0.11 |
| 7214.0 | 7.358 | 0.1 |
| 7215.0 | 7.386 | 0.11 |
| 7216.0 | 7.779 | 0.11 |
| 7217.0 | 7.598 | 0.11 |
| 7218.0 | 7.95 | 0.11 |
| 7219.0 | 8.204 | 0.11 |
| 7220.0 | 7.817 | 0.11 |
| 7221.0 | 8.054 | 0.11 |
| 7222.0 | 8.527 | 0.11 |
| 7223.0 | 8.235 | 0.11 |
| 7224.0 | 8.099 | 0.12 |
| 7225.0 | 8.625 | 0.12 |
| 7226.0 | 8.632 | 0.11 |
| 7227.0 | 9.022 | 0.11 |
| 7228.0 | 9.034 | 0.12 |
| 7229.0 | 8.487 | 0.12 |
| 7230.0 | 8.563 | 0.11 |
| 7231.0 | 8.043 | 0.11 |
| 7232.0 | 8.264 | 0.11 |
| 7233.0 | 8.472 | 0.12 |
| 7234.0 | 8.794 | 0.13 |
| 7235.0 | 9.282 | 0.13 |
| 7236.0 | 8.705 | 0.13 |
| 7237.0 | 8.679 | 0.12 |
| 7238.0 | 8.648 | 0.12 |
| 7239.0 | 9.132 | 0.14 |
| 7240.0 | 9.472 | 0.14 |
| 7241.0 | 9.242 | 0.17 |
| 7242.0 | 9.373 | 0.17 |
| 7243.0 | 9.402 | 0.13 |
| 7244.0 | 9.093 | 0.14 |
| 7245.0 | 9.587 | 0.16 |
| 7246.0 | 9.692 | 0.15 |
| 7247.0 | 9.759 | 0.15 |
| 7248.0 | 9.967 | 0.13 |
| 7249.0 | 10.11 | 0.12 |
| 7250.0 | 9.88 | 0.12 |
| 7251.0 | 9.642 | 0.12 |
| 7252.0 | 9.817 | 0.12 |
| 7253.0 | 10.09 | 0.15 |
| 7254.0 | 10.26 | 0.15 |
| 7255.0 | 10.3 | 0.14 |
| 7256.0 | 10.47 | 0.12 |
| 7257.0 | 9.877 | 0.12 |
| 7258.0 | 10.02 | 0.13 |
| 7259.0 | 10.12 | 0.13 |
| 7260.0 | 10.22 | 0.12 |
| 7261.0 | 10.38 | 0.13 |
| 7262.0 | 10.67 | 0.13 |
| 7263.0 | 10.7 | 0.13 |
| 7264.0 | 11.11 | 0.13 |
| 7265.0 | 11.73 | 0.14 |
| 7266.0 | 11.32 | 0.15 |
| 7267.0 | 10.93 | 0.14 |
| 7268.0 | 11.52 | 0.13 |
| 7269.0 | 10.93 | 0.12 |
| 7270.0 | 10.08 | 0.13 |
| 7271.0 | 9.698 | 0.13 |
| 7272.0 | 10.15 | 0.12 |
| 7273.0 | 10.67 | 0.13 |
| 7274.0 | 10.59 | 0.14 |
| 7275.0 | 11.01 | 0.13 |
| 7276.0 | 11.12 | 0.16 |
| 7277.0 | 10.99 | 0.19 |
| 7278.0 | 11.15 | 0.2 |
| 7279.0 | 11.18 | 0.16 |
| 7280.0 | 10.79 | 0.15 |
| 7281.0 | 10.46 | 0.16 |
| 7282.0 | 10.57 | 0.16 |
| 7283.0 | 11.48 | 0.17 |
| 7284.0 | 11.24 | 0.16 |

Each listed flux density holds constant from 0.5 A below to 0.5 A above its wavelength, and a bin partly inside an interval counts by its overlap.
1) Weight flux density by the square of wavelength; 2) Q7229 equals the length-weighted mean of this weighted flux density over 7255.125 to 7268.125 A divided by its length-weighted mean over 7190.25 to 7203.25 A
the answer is 1.51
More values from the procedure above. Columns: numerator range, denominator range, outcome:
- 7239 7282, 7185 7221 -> 1.41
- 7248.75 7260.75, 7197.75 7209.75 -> 1.50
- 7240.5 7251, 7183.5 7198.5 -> 1.27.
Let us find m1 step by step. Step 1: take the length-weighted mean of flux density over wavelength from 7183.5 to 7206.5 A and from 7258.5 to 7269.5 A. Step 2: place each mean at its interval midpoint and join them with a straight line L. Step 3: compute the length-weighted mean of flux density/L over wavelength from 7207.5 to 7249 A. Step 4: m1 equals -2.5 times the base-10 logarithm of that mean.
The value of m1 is 0.07 mag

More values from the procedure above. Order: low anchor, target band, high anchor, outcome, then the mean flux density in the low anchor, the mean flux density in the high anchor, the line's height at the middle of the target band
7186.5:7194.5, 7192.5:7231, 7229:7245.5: 0.11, 7.93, 8.91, 8.38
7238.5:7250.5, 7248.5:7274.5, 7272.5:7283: -0.02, 9.56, 10.9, 10.2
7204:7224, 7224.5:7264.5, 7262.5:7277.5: -0.02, 7.56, 10.8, 9.35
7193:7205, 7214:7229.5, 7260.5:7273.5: 0.01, 7.01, 10.8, 8.26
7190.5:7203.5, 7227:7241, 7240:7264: 0.03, 7.18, 9.96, 9.05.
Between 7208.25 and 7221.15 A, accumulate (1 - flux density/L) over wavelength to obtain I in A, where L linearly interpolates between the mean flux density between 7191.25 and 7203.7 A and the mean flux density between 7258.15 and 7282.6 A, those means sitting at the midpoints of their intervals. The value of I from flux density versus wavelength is 0.6 A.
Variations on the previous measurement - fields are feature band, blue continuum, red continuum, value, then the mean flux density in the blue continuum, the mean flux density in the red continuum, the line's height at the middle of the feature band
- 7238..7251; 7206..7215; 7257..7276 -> -0.3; 7.29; 10.6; 9.33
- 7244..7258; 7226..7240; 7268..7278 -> -0.5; 8.73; 10.7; 9.6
